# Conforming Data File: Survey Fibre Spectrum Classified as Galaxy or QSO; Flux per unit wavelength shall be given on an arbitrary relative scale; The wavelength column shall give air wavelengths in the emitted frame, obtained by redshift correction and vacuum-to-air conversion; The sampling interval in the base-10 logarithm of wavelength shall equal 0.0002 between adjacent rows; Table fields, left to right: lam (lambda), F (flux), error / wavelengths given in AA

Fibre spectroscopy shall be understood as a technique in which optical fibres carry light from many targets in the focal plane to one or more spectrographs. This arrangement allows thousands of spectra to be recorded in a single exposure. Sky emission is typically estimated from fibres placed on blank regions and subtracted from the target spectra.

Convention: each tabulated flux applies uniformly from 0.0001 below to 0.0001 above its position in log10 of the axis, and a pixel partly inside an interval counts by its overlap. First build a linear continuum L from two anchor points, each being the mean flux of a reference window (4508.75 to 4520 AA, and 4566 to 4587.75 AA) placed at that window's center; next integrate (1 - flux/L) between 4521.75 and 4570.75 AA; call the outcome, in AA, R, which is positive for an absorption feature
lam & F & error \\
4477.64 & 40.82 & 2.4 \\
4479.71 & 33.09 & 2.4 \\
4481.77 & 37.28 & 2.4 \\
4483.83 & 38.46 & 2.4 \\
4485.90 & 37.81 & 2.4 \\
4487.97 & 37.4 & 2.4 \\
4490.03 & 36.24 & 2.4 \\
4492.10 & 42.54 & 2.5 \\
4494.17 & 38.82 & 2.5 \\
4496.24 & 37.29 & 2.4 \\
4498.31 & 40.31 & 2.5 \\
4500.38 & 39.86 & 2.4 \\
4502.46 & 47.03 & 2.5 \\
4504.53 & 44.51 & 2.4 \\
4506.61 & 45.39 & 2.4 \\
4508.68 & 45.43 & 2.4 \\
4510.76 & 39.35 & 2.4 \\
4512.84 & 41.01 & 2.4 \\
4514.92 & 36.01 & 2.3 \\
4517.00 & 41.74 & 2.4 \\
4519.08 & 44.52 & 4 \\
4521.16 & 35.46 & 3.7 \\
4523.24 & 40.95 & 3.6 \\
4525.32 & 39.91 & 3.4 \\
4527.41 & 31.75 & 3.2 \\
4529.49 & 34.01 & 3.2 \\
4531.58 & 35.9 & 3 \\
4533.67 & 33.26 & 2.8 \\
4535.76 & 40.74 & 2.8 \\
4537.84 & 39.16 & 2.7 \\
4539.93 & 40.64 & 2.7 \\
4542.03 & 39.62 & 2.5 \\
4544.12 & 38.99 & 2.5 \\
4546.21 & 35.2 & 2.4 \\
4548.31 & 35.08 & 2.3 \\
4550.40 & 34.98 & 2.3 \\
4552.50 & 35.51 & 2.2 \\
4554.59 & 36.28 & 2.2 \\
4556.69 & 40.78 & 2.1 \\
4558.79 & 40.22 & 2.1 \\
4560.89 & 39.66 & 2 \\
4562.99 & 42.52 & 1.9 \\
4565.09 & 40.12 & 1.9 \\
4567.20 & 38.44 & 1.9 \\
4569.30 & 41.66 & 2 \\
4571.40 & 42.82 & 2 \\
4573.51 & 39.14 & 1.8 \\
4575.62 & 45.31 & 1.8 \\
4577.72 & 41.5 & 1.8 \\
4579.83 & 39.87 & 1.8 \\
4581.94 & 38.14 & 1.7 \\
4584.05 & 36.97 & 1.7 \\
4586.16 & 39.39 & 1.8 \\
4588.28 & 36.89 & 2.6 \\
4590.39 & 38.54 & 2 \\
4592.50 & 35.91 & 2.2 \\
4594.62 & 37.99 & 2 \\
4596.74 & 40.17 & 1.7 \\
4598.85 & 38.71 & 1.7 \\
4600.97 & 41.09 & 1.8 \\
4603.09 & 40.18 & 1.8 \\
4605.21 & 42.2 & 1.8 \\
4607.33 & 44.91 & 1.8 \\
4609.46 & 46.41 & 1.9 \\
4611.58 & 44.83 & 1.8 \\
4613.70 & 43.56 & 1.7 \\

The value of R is 3.0 AA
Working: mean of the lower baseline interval 40.9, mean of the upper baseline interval 40.2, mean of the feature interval 38.1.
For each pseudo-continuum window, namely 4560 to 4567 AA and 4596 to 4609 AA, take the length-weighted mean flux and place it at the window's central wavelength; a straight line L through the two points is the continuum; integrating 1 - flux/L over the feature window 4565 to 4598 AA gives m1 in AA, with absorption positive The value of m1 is 1.1 AA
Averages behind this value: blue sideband 40.5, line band 39.5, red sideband 41.5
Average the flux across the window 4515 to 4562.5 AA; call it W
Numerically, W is 37.9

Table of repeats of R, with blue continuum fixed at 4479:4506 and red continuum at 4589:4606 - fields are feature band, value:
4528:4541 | 0.8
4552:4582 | -0.7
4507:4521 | -0.6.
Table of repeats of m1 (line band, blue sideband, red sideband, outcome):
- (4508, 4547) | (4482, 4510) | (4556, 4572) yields 2.1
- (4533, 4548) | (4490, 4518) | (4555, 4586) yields 1.0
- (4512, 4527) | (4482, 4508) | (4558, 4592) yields 0.3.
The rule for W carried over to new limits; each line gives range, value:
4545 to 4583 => 39.3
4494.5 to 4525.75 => 41.2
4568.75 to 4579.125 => 42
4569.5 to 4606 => 39.7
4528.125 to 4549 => 37.2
